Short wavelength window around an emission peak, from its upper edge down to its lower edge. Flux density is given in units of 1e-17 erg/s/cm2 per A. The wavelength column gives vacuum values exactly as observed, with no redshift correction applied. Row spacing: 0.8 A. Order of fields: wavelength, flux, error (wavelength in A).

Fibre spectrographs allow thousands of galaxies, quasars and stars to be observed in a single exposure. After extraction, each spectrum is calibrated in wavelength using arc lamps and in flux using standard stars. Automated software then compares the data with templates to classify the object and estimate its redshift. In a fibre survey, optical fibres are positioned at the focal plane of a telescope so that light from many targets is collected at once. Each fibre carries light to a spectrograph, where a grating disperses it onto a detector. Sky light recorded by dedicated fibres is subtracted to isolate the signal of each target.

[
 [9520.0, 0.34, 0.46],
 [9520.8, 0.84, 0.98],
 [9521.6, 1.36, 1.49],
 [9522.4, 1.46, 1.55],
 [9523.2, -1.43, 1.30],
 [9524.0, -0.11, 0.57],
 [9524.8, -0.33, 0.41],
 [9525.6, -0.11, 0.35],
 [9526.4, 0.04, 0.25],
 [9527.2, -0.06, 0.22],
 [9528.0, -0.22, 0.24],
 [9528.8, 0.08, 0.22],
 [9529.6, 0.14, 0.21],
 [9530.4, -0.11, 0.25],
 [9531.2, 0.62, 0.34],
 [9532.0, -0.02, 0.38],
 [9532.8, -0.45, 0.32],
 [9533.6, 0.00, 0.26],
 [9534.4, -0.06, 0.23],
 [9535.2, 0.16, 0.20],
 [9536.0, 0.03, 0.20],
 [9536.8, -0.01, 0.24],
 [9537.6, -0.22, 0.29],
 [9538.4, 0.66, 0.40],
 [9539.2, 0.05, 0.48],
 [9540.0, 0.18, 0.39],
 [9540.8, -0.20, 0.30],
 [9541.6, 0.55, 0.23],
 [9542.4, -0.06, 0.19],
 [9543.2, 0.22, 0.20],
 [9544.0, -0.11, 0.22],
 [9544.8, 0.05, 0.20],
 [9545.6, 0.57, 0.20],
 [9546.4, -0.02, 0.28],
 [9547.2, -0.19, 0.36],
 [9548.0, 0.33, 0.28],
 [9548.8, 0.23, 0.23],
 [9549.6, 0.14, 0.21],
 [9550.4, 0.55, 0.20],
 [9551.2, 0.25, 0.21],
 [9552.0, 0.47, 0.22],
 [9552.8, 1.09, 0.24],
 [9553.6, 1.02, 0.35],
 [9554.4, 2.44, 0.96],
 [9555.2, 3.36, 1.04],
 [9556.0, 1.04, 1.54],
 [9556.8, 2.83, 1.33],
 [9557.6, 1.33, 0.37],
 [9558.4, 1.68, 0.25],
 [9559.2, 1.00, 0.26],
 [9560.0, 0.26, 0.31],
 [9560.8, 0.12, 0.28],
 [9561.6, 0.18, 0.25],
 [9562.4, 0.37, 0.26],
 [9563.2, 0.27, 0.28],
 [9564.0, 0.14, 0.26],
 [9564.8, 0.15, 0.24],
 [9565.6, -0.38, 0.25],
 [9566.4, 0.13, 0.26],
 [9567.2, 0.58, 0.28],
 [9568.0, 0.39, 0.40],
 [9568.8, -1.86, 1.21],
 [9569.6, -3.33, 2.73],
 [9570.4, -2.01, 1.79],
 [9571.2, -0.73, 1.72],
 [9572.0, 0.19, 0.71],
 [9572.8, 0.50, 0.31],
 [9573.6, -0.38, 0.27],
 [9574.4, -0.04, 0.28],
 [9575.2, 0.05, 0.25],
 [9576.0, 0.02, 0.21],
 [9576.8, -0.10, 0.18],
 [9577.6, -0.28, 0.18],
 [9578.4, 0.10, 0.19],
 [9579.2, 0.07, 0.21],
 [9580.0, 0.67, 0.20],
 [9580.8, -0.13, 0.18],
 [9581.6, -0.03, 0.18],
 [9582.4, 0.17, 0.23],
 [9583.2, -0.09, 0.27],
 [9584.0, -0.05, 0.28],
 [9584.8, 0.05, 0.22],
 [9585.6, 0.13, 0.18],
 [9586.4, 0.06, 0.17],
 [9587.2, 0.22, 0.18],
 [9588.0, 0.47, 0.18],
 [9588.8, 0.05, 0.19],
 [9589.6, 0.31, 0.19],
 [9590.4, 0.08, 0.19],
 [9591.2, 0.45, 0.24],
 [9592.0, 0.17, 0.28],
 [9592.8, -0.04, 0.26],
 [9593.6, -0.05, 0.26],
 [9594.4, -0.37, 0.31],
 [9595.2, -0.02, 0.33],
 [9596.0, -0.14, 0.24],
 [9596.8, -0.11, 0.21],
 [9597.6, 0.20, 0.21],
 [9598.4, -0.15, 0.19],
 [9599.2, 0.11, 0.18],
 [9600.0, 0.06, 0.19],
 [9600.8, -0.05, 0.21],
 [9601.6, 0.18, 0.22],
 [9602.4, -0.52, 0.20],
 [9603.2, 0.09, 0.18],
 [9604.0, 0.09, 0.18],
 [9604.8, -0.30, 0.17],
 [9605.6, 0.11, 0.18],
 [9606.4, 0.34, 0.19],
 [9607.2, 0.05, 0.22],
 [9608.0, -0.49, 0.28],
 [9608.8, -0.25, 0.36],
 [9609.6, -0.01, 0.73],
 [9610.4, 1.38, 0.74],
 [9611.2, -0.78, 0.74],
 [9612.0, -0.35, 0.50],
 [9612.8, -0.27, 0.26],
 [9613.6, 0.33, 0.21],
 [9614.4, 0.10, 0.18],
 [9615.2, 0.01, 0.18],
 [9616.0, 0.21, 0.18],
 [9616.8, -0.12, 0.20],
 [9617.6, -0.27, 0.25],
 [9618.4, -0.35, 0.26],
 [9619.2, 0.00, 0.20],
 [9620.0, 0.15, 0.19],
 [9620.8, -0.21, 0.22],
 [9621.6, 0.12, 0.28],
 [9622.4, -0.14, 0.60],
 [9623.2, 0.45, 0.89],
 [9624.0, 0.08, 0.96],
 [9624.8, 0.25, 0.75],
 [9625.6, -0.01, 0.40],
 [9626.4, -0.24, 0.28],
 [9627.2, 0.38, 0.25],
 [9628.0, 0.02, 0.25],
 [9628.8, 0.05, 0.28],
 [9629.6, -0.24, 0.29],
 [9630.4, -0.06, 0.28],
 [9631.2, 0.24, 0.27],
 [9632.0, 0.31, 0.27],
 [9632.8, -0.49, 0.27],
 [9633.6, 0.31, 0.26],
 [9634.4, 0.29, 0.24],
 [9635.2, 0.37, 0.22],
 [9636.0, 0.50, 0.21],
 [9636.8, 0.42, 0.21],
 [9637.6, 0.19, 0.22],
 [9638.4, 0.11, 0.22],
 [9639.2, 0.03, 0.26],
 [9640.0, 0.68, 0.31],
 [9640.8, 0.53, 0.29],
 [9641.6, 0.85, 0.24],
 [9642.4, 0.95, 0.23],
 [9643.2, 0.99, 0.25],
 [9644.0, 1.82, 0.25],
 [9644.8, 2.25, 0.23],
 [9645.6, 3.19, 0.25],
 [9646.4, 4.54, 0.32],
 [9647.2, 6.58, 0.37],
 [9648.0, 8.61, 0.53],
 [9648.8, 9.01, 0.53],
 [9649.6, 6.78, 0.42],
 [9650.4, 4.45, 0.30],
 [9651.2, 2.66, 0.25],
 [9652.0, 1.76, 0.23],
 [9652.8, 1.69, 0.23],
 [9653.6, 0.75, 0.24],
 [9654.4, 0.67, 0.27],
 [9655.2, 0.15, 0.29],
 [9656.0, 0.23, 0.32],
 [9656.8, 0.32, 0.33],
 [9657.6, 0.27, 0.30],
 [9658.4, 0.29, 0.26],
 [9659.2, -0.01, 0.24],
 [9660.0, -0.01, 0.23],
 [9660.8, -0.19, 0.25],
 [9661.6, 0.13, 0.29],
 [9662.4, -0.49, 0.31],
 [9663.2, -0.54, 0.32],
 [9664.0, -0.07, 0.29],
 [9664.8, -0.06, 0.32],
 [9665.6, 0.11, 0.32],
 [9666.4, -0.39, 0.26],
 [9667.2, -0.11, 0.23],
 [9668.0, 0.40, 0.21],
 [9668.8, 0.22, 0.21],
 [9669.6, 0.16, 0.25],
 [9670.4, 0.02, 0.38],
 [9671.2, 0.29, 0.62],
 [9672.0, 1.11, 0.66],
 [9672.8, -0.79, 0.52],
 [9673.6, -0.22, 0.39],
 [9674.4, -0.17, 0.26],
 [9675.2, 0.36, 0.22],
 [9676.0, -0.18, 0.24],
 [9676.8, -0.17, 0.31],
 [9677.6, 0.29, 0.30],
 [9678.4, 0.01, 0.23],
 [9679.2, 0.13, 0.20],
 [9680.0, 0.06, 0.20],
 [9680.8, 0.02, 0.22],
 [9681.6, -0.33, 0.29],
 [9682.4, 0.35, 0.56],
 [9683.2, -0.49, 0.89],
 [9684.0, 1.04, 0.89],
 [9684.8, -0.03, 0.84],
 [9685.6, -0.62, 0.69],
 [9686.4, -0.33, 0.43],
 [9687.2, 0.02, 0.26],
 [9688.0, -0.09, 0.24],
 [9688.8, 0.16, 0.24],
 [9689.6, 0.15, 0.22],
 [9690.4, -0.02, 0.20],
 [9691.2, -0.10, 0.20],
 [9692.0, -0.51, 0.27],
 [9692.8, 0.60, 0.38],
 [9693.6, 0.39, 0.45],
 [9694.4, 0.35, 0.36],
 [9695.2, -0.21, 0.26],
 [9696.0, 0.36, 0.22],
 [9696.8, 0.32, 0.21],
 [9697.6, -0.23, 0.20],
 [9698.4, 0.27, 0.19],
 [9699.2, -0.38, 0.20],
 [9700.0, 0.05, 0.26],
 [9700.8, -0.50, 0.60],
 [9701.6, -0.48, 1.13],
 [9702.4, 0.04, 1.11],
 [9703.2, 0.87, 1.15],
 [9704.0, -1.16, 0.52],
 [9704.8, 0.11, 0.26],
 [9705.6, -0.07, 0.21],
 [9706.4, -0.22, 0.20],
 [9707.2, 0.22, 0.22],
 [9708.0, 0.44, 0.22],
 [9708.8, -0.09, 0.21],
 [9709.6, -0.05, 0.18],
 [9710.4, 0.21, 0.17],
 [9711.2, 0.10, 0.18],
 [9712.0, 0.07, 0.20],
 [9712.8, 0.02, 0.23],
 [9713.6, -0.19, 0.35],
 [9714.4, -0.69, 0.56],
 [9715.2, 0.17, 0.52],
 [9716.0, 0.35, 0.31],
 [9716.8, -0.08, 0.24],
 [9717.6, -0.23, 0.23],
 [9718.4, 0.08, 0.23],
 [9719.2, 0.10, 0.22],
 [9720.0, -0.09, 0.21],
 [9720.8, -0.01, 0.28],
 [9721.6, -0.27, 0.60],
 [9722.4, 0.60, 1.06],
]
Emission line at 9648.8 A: [O III]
